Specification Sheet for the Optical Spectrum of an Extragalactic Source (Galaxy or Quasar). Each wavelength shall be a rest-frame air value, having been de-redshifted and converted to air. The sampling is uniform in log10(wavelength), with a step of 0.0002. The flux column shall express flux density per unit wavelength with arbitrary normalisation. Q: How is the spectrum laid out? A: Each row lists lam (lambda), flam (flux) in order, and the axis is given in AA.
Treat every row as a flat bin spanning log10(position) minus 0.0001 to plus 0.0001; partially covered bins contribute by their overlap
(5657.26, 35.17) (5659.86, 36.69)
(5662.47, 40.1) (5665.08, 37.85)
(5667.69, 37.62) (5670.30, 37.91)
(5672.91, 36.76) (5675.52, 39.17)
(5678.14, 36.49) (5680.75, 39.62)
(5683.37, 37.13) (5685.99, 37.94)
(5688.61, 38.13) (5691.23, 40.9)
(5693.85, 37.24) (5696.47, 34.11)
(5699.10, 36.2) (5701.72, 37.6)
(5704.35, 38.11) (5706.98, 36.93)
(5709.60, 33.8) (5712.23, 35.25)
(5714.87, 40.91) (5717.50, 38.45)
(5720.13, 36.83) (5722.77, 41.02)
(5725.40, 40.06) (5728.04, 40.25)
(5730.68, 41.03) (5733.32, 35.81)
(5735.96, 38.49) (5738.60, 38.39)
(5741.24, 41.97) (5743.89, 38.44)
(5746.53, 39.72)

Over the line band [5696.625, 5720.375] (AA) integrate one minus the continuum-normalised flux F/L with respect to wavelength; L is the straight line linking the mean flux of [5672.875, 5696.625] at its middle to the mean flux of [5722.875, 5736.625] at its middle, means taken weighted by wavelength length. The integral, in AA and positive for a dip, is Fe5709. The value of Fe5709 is 1.0 AA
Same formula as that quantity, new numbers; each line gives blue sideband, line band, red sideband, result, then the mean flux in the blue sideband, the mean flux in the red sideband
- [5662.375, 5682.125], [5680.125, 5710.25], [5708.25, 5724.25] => 0.5 AA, 38.1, 37.8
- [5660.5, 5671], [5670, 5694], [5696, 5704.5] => -0.5 AA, 38.3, 36.5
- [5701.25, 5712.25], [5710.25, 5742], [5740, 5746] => -0.4 AA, 36.4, 40.1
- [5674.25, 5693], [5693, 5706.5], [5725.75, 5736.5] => 0.7 AA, 38.4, 39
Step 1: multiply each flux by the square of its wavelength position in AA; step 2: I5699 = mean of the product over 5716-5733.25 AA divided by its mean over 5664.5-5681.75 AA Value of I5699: 1.06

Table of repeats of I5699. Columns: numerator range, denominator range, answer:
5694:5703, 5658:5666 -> 0.96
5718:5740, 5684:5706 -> 1.05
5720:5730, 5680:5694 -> 1.05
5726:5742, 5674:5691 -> 1.05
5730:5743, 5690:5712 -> 1.07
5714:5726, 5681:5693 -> 1.03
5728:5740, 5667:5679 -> 1.05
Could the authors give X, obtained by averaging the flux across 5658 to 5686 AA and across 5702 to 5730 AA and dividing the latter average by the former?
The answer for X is 1.0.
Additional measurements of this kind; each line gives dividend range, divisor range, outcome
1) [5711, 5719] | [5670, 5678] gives 1.01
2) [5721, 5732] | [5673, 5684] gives 1.06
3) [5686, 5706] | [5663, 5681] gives 0.99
